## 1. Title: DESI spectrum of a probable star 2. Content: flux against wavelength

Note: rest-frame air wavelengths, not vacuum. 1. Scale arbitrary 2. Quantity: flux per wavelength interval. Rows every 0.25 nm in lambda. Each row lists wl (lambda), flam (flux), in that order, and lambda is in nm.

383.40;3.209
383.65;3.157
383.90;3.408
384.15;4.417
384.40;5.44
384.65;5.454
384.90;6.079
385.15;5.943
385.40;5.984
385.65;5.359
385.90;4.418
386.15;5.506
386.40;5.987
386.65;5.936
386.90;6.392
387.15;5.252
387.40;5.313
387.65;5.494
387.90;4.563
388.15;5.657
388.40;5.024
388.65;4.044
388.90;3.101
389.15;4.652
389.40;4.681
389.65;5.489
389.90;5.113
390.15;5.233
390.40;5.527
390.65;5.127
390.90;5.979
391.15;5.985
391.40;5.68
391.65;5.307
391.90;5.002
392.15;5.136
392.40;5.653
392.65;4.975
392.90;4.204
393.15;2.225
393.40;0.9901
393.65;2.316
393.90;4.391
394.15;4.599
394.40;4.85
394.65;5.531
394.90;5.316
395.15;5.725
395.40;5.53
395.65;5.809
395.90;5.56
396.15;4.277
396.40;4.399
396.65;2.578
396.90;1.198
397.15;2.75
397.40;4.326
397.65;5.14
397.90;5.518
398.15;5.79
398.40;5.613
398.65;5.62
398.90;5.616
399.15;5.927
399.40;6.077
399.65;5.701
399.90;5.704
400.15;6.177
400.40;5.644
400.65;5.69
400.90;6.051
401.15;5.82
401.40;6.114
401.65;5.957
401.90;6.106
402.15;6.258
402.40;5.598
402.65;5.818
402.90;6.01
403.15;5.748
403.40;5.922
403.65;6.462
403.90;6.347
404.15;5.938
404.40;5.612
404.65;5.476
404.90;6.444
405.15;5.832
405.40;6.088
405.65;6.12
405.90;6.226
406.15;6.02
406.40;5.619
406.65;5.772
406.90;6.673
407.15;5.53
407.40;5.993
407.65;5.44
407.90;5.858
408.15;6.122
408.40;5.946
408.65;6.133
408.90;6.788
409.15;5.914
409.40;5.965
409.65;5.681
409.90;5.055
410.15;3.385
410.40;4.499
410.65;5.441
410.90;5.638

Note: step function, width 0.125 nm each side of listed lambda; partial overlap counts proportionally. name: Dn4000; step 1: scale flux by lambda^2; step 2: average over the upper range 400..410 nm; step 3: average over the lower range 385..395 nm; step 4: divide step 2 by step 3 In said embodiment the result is 1.3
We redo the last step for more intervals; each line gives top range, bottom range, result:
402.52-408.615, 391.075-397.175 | 1.43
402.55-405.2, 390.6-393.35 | 1.29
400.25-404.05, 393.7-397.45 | 1.40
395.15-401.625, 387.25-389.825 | 1.13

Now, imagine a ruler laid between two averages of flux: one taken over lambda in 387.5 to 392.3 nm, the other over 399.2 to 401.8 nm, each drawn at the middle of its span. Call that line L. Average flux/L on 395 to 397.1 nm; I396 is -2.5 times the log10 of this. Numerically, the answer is 0.27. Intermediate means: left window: 5.1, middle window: 4.34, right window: 5.9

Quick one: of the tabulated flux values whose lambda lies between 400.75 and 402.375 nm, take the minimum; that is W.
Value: 5.82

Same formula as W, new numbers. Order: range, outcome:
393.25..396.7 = 0.9901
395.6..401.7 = 1.198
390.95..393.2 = 2.225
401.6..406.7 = 5.476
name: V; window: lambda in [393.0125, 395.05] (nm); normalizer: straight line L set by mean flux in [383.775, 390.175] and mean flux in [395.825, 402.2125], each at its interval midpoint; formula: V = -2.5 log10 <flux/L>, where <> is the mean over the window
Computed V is 0.34 mag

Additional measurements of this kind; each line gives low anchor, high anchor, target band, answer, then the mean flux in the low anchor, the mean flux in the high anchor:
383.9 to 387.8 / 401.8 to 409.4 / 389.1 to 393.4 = 0.13 mag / 5.46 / 5.99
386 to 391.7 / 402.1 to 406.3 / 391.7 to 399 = 0.23 mag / 5.26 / 5.99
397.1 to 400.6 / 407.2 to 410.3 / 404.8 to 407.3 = -0.08 mag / 5.46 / 5.68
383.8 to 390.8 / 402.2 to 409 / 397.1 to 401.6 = 0.03 mag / 5.17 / 5.98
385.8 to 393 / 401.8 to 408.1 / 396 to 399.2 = 0.24 mag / 5.19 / 5.96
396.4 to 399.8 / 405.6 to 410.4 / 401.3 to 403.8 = -0.15 mag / 4.75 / 5.76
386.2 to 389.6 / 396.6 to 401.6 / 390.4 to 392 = -0.08 mag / 5.1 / 5.2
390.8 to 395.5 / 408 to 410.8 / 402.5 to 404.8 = -0.13 mag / 4.69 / 5.54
